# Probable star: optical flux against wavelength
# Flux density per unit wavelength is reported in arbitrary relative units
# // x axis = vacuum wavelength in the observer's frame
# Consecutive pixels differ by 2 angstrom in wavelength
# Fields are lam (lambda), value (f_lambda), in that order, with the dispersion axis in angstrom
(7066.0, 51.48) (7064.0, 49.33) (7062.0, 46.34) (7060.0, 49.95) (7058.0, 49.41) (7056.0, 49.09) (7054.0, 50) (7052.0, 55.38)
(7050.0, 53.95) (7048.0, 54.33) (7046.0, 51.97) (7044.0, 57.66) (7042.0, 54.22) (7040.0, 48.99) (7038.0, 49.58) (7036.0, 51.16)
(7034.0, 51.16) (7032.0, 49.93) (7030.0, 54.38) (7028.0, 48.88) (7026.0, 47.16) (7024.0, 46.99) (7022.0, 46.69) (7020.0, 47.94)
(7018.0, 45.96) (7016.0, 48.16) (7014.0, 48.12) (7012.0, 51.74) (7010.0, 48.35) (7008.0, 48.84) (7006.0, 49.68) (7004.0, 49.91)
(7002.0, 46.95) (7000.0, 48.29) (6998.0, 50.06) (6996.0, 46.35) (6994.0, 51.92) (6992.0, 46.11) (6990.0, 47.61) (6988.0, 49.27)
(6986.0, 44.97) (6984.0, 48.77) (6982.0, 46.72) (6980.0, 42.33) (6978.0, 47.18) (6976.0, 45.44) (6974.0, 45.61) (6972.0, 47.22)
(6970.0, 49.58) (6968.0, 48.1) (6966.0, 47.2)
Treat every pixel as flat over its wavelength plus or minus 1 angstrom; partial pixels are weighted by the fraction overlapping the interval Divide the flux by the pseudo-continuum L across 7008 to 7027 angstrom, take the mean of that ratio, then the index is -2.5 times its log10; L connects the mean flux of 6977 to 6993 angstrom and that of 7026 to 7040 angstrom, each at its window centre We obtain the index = 0.03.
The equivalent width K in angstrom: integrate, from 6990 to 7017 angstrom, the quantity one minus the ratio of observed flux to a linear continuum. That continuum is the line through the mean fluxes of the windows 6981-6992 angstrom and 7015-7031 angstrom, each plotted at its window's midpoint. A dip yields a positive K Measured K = -0.6 angstrom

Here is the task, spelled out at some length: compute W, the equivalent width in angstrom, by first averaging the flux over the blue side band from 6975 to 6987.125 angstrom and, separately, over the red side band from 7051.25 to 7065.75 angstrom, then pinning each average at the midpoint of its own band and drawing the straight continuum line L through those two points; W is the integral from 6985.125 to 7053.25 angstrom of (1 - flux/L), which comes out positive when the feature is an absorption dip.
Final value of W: -2.68 angstrom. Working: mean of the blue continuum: 45.9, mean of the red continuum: 49.9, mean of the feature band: 49.8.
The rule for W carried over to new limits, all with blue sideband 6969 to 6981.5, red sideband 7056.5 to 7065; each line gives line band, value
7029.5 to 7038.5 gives -0.6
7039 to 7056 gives -1.6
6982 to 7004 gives -0.6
